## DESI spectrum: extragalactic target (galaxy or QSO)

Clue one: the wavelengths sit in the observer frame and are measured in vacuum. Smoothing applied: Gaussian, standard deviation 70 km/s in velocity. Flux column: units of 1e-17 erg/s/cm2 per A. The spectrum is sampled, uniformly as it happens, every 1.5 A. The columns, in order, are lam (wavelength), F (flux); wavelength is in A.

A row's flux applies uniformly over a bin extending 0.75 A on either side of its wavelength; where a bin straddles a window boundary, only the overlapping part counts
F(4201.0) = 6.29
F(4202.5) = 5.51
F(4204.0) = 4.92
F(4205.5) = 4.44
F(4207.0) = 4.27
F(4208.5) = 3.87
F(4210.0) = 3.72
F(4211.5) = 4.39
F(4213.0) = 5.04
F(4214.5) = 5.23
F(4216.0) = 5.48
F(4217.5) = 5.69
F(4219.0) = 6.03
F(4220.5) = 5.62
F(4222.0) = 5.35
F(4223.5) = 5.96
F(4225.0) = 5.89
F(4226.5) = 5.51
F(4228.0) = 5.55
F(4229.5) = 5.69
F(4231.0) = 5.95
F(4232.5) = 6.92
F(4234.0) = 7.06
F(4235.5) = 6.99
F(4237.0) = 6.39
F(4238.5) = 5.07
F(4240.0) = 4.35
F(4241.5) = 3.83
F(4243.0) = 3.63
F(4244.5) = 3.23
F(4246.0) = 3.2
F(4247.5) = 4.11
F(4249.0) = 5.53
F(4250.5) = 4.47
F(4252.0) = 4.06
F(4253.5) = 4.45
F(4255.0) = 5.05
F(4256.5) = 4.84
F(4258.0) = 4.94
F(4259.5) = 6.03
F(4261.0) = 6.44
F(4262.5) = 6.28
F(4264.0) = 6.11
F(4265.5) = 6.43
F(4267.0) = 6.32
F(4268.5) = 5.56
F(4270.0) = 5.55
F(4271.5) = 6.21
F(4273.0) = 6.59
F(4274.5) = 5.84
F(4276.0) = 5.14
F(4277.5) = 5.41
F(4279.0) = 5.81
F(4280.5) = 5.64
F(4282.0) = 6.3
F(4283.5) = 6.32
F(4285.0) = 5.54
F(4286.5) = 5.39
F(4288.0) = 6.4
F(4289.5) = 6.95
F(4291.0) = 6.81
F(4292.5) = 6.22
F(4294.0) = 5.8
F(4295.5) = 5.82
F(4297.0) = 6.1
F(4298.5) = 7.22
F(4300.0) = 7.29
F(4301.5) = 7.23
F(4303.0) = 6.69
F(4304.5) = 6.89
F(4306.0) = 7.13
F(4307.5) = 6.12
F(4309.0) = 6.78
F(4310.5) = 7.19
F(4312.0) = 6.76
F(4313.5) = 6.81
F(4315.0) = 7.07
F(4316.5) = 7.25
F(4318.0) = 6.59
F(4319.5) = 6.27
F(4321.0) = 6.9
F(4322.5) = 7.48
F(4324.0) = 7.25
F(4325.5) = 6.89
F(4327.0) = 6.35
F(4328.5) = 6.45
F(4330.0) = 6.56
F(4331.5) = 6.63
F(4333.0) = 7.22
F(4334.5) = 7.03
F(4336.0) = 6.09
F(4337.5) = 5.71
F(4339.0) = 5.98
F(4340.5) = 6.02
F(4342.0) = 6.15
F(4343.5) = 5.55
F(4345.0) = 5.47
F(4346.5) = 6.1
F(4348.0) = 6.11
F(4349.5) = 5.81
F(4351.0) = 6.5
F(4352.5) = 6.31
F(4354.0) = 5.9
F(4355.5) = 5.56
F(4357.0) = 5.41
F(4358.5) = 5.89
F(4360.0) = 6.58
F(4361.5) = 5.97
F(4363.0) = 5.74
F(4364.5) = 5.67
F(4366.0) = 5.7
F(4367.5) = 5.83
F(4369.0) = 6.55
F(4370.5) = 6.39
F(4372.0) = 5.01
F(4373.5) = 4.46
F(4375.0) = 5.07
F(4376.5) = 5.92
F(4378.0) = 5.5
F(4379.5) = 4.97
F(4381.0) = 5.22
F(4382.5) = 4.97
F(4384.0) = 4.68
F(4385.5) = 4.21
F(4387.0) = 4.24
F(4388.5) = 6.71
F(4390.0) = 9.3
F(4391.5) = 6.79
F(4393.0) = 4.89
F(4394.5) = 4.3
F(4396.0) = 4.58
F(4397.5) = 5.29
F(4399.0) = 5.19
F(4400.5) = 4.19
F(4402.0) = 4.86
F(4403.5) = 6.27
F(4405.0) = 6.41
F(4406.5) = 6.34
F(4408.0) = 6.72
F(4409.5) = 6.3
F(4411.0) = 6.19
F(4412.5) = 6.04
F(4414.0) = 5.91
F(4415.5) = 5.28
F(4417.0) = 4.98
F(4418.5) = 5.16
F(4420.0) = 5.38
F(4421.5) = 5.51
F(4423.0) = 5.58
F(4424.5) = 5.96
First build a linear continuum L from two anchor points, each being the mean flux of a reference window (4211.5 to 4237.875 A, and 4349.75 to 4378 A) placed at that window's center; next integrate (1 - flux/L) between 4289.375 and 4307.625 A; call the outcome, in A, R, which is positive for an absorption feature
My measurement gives -2.57 A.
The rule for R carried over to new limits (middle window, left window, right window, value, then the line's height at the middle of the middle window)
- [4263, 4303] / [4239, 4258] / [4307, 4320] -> -4.2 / 5.6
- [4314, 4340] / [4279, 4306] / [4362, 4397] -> -2.7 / 6.04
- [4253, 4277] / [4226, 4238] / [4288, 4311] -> 2.6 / 6.45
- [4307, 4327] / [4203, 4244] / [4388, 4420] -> -4.8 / 5.54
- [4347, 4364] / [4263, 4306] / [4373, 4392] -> -0.7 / 5.73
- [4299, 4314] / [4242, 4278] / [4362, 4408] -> -4.4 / 5.33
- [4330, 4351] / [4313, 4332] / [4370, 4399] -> 0.7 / 6.4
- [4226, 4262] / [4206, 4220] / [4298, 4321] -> 2.3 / 5.51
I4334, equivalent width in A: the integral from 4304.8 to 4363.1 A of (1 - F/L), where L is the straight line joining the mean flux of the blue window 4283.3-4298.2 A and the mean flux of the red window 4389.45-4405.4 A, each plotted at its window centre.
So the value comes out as -4.7 A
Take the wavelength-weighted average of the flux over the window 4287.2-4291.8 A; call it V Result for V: 6.7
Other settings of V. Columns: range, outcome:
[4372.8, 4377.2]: 5.15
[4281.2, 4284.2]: 6.3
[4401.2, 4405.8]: 5.83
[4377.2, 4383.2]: 5.17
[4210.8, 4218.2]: 5.17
